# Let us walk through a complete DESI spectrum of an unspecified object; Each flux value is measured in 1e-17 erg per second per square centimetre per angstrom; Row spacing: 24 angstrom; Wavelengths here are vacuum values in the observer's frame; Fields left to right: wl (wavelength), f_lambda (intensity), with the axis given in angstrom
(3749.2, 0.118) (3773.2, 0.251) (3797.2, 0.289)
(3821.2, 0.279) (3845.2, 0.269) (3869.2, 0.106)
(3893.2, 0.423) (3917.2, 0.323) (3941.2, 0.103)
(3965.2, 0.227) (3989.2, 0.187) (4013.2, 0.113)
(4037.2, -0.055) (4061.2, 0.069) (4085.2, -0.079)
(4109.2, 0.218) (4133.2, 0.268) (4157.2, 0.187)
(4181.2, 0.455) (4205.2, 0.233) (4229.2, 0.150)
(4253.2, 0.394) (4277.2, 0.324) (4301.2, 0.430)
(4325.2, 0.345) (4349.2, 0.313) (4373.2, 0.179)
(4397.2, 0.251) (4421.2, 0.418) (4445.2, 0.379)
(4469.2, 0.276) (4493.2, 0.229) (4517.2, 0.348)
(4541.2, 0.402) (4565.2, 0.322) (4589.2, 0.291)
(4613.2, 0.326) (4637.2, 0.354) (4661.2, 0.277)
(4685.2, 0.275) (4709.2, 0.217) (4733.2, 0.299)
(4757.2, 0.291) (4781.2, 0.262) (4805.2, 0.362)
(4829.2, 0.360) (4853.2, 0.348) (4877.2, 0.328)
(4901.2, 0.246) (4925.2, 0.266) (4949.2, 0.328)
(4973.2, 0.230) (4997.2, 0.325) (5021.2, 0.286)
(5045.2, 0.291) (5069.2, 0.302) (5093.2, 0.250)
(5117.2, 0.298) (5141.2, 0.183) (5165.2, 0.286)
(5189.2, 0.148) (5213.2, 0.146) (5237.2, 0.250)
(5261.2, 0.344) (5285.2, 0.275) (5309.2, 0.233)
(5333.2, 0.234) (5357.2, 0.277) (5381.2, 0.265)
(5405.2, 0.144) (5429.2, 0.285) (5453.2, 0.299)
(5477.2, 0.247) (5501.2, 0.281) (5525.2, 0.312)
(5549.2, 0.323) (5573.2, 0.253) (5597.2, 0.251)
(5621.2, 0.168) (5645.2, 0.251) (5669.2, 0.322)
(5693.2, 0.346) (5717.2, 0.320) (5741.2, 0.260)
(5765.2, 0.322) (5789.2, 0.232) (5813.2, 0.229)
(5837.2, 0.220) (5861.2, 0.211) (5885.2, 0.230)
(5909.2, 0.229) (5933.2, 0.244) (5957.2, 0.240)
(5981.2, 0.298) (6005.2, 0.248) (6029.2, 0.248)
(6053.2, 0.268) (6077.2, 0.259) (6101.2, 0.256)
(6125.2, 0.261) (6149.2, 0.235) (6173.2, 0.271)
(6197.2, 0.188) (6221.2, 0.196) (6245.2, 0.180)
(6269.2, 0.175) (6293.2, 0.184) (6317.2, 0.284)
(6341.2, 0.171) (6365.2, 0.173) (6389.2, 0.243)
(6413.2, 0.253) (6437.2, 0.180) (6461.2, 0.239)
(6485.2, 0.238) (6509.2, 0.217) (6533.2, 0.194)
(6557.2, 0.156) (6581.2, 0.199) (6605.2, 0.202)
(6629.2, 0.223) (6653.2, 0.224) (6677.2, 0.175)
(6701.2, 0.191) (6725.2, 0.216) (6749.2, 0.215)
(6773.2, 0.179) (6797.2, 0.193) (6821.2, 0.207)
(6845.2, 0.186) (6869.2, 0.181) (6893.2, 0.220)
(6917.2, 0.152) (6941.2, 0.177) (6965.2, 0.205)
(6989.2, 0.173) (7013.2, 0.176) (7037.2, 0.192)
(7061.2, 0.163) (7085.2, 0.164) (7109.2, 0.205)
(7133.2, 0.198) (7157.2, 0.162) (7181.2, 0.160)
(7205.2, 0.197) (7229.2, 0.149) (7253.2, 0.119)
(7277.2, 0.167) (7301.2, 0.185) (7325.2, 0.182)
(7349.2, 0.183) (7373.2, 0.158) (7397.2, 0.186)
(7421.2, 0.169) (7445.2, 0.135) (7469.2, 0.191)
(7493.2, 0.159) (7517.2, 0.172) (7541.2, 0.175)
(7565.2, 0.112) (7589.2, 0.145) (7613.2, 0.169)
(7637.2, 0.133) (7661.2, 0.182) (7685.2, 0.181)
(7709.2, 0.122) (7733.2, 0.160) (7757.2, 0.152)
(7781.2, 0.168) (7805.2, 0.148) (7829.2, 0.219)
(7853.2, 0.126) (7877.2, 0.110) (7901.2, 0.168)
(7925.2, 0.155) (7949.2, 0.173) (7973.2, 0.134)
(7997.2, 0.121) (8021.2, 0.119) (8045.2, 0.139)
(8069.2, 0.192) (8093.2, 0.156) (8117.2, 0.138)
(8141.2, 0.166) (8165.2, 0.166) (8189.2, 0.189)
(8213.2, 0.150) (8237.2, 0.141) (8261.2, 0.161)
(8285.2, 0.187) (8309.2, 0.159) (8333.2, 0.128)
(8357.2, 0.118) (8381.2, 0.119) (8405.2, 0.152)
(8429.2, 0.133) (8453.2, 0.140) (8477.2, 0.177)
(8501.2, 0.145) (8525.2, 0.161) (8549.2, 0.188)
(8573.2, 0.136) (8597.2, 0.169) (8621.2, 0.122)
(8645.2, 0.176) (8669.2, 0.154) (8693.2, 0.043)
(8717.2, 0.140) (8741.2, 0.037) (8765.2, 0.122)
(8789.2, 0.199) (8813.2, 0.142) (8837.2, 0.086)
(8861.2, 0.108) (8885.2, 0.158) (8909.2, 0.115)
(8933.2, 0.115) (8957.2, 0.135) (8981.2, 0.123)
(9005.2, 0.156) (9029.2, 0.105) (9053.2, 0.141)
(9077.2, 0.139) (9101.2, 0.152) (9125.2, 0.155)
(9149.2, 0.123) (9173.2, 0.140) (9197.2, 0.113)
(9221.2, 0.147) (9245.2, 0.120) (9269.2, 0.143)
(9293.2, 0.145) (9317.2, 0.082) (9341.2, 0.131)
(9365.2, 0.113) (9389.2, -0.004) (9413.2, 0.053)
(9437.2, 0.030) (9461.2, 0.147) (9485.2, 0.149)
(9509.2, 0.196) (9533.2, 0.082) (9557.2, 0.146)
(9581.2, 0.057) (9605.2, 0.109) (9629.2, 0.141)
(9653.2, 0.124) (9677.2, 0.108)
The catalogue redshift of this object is 0.095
